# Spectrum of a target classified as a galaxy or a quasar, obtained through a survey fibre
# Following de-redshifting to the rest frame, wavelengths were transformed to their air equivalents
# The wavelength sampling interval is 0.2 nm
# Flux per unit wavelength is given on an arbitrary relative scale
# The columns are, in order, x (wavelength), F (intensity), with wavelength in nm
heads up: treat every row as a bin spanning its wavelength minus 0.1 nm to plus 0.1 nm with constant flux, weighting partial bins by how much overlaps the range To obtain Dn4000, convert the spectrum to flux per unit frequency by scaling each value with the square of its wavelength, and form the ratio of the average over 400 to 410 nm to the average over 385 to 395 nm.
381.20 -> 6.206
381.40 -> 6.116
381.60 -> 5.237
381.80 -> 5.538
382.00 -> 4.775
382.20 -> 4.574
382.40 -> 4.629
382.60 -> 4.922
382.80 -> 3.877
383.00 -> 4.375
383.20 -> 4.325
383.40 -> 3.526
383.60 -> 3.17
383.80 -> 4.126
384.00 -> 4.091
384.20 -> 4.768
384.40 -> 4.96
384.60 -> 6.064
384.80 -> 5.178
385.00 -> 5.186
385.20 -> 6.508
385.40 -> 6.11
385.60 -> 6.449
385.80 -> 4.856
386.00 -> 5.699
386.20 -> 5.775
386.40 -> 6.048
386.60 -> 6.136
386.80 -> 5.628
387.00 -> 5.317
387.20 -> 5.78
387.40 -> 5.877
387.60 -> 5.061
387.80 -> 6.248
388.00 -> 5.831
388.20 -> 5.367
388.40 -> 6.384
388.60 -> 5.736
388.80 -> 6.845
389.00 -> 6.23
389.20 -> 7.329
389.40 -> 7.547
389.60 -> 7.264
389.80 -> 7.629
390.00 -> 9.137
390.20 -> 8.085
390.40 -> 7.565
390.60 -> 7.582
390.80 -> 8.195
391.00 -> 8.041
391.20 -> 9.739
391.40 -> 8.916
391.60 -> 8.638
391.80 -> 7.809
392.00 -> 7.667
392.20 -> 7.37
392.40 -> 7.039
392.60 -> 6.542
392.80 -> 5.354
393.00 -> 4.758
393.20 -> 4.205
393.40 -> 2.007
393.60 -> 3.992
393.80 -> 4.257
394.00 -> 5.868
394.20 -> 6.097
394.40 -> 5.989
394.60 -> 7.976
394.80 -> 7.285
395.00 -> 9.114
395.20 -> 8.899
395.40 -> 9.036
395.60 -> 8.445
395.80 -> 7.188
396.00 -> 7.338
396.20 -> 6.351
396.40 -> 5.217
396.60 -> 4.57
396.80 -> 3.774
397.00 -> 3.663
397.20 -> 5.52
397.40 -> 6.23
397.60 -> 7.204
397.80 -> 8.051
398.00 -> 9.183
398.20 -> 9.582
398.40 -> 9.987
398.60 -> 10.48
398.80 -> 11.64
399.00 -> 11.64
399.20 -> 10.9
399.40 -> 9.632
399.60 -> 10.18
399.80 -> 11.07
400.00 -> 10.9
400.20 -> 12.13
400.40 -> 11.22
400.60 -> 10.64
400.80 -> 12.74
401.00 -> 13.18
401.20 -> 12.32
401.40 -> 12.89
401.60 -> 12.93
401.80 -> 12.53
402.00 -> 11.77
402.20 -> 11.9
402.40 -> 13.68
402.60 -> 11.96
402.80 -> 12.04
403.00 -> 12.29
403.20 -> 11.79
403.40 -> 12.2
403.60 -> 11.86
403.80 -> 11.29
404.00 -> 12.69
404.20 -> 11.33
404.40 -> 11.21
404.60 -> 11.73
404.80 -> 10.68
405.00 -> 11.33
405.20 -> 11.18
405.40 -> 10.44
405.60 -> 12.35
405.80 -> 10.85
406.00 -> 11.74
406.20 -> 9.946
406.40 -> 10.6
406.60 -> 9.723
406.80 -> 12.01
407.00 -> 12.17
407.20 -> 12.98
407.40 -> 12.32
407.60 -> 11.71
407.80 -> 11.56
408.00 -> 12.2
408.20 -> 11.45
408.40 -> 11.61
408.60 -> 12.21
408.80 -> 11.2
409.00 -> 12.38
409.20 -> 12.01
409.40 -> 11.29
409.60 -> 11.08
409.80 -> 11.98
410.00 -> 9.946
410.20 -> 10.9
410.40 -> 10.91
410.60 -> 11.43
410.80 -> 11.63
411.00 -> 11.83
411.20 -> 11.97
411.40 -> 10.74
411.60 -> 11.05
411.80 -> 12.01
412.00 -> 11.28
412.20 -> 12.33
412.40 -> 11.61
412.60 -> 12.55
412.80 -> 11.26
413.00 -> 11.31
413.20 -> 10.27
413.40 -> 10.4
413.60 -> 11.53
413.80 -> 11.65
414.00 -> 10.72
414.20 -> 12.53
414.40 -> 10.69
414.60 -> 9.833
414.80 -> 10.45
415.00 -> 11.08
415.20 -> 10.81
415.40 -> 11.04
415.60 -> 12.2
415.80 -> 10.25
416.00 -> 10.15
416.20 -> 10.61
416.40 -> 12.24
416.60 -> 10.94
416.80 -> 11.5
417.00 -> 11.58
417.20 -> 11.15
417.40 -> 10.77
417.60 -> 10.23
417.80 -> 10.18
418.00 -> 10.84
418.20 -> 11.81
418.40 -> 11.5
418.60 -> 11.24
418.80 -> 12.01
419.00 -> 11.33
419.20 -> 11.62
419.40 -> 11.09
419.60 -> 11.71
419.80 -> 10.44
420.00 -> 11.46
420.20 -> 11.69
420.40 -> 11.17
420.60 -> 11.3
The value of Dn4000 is 1.9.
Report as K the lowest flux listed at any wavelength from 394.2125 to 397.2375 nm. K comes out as 3.663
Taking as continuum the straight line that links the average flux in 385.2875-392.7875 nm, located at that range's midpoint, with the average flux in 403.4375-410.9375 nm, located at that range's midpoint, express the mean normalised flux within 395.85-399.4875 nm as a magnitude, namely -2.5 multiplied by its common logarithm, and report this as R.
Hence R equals 0.165 mag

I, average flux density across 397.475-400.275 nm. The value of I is 10.1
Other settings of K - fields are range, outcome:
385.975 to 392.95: 5.061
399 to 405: 9.632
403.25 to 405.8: 10.44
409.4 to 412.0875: 9.946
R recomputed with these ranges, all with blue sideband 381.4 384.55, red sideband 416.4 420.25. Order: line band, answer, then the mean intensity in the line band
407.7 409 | -0.25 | 11.8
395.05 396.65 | -0.05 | 7.27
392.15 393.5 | 0.21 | 5.25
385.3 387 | -0.13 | 5.81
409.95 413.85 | -0.14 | 11.3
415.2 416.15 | -0.02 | 10.9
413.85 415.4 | -0.04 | 10.9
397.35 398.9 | -0.23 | 9.14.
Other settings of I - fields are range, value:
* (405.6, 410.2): 11.5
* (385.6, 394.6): 6.46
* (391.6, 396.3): 6.59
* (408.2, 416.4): 11.3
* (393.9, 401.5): 8.79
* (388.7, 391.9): 7.91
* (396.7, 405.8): 10.8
